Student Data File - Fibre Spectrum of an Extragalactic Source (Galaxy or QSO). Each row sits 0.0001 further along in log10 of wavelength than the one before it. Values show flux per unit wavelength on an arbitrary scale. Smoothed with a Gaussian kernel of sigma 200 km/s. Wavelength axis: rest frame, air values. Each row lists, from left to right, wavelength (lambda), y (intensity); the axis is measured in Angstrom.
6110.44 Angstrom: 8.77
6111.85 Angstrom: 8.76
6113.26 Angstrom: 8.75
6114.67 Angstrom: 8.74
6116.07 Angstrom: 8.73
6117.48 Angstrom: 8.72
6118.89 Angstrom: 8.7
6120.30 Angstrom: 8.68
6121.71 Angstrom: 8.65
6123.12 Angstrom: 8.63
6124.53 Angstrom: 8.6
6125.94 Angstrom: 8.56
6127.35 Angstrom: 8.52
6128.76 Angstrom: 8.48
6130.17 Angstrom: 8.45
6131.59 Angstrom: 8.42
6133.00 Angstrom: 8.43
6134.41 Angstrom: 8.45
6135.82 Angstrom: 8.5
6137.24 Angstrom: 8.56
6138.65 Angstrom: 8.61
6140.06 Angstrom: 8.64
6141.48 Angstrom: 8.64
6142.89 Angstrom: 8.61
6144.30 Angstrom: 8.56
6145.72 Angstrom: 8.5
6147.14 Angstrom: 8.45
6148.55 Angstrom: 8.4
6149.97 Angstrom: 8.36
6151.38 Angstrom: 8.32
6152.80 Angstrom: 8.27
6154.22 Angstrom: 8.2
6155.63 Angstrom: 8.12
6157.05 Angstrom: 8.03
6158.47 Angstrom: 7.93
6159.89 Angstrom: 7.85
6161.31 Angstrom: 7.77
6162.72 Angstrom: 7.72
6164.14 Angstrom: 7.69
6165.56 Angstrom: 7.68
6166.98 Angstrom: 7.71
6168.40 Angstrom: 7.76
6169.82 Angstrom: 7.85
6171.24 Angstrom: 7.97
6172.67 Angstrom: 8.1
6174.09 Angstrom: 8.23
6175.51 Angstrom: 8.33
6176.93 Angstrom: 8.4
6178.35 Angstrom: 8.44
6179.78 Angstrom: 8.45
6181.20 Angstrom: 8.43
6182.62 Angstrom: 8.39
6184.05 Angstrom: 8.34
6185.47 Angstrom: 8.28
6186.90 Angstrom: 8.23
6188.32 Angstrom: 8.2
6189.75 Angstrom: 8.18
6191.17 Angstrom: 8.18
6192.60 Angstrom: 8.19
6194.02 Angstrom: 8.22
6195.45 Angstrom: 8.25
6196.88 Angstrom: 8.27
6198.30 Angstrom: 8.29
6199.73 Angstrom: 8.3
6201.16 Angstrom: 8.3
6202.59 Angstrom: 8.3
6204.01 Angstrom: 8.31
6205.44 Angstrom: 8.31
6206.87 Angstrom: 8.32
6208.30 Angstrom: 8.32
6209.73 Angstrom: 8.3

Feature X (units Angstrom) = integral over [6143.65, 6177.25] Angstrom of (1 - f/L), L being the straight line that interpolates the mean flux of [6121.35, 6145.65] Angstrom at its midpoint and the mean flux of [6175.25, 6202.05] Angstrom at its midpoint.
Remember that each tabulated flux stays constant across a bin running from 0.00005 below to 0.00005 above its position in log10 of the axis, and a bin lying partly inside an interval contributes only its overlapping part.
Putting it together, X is 1.3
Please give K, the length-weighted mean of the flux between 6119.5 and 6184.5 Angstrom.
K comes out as 8.3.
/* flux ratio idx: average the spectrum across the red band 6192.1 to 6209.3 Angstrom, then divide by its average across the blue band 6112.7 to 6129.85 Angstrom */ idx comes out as 0.96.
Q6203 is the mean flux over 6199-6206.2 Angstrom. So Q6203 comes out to 8.3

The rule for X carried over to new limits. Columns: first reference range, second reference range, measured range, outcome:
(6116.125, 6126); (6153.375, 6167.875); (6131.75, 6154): -0.69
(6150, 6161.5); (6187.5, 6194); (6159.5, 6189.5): 0.22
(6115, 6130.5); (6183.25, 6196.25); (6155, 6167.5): 0.84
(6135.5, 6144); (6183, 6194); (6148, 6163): 0.68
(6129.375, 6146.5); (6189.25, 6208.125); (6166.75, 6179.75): 0.40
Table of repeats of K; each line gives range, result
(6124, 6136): 8.49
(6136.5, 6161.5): 8.33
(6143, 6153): 8.43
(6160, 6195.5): 8.11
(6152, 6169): 7.9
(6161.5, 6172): 7.77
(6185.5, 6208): 8.26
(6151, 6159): 8.14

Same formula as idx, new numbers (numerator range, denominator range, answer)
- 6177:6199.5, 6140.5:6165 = 1.01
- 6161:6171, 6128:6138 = 0.92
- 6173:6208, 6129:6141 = 0.98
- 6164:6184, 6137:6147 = 0.95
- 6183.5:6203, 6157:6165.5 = 1.06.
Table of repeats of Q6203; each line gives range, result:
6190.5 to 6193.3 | 8.17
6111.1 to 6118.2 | 8.74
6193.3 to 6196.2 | 8.23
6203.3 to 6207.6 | 8.32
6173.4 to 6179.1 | 8.35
